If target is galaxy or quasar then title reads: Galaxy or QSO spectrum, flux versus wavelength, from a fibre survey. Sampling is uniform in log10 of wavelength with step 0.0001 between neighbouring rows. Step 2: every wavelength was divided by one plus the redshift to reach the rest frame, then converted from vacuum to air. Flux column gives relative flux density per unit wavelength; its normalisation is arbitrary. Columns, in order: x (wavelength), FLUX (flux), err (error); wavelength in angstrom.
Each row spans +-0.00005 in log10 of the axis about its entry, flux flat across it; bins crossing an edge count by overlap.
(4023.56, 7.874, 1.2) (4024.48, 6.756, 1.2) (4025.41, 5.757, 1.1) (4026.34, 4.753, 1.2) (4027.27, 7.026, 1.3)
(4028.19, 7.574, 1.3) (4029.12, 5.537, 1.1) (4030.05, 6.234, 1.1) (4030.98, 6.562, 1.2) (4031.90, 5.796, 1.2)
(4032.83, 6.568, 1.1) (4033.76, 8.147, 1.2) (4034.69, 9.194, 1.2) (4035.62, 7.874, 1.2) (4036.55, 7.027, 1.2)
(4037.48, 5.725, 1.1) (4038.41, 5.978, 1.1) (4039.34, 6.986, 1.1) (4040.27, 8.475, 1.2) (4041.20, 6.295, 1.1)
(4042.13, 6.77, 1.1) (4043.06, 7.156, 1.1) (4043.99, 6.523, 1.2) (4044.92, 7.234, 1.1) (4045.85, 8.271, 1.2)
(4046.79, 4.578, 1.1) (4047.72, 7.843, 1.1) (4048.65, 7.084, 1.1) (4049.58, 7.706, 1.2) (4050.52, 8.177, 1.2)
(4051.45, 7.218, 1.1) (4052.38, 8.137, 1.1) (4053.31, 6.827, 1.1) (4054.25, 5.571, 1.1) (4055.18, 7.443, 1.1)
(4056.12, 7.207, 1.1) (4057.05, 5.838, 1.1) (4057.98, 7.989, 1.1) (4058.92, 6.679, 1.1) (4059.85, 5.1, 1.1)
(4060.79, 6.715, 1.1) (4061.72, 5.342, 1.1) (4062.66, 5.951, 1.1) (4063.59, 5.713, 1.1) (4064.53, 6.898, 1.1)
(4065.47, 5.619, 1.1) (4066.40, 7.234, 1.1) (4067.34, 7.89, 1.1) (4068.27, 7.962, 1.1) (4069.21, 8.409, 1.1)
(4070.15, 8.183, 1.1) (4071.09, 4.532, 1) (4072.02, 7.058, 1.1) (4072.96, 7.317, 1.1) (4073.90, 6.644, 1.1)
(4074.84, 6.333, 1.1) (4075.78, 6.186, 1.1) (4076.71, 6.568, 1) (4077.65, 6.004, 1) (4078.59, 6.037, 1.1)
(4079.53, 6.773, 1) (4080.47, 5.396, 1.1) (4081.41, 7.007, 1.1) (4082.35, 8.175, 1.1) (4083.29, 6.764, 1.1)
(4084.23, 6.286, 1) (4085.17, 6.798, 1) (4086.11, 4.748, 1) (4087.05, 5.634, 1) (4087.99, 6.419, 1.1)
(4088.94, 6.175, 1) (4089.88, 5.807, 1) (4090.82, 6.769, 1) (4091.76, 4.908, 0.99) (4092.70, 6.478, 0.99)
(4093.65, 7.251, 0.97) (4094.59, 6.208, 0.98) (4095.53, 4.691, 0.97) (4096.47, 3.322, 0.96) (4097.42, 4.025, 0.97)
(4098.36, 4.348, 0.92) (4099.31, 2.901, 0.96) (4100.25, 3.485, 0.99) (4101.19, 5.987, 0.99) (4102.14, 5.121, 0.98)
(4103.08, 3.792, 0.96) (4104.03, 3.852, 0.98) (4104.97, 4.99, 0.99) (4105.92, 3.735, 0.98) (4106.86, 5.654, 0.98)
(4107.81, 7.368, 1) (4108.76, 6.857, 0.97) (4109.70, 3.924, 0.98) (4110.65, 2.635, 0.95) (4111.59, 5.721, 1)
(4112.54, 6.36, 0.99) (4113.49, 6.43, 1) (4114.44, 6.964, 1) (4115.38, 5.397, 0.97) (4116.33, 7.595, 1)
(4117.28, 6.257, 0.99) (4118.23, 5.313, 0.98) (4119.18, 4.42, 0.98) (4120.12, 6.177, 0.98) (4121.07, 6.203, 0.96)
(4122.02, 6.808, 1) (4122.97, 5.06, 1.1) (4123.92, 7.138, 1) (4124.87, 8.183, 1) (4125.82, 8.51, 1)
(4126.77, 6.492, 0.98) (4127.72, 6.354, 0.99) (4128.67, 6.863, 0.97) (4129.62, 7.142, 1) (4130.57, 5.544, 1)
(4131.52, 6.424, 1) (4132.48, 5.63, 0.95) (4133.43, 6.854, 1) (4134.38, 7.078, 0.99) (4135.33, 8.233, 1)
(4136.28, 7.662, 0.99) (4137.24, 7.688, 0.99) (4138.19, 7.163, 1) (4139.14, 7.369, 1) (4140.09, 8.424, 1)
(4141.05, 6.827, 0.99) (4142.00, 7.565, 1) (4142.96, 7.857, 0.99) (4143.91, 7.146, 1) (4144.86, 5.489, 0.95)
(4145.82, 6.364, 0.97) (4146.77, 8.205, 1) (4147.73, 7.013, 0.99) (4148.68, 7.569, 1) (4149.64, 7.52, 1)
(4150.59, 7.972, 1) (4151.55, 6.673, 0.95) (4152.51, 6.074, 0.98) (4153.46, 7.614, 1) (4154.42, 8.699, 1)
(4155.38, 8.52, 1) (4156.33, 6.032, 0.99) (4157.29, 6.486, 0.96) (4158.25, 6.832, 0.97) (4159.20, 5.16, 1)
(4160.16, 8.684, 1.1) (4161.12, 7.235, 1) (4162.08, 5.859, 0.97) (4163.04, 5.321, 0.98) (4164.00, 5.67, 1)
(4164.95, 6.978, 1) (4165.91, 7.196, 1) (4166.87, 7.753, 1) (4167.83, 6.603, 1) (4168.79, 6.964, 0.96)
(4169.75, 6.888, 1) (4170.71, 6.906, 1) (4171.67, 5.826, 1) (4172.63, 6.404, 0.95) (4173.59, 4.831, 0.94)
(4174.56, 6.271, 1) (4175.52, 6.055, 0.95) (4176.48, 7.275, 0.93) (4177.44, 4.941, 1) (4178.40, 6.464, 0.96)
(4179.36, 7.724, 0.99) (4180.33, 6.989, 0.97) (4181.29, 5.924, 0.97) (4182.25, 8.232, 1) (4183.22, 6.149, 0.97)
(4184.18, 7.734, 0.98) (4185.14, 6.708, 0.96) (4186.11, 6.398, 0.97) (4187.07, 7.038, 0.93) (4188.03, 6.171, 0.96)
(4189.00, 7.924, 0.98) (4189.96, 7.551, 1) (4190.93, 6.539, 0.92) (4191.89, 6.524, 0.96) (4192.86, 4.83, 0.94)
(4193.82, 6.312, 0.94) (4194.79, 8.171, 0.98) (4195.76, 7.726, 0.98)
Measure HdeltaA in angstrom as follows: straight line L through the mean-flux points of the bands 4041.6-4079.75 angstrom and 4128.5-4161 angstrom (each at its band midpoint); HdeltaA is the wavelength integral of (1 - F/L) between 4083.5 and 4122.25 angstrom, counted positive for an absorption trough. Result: 8.38 angstrom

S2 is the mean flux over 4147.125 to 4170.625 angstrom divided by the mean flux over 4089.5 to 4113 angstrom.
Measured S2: 1.38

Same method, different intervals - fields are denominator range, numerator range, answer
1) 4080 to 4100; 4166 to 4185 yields 1.17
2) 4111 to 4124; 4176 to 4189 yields 1.12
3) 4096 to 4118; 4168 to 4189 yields 1.30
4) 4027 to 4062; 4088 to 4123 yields 0.78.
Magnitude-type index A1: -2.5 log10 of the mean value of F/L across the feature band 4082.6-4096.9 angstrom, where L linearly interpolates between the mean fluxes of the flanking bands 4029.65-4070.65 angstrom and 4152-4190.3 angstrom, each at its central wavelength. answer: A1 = 0.16 mag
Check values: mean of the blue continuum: 6.96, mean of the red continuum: 6.75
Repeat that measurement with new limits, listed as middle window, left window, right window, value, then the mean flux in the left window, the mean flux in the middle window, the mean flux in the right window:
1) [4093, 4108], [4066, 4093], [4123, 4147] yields 0.38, 6.57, 4.77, 7.08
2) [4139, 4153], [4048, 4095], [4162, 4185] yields -0.10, 6.63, 7.2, 6.56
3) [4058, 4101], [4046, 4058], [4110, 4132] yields 0.10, 7.04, 6.12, 6.24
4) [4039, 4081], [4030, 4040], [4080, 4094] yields -0.02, 6.98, 6.8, 6.3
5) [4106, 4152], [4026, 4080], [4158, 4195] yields 0.01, 6.81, 6.65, 6.63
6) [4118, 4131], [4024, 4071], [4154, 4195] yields 0.05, 6.85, 6.47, 6.7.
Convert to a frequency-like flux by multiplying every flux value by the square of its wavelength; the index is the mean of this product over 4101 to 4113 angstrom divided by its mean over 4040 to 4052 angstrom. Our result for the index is 0.7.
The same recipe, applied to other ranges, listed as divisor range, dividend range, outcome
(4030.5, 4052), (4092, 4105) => 0.69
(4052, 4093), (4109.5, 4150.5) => 1.05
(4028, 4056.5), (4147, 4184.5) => 1.03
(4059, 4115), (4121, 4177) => 1.21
